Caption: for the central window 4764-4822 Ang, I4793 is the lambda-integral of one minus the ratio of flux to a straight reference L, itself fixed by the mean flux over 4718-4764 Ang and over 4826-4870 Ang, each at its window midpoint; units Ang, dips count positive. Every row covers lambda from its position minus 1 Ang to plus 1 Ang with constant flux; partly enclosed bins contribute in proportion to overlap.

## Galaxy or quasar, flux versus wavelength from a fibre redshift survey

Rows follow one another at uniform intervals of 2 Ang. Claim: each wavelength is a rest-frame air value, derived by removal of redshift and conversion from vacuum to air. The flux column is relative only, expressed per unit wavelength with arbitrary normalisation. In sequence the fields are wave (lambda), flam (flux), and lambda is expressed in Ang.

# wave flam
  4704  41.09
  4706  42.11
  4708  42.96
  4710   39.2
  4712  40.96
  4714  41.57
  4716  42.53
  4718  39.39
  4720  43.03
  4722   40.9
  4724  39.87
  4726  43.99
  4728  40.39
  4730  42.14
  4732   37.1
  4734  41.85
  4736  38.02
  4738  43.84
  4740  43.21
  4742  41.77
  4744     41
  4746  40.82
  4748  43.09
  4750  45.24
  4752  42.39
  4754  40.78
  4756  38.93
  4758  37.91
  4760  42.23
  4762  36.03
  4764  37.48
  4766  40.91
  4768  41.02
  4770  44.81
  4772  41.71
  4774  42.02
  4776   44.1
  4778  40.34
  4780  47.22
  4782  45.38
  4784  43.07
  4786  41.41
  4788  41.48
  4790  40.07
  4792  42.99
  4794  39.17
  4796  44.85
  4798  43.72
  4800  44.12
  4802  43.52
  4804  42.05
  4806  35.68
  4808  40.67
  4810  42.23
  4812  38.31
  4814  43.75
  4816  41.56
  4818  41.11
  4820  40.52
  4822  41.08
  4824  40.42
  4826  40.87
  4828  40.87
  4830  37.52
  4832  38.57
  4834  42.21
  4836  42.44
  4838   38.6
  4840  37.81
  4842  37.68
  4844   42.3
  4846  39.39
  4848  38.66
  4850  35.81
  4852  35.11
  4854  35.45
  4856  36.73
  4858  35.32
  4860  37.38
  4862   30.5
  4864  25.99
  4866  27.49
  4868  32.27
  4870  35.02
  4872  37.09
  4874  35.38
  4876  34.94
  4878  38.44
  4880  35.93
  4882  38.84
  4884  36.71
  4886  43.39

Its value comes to -4.6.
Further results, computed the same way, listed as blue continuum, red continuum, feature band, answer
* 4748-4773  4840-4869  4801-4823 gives -1.9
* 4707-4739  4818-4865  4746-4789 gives -2.0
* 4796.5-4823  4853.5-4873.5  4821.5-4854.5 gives -1.7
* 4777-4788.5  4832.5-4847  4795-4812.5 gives 0.1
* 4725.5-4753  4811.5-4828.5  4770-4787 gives -0.8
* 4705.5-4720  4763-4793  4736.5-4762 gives 0.2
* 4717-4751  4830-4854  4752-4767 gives 0.5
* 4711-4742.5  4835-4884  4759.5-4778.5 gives -0.7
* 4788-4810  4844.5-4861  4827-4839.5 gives -0.4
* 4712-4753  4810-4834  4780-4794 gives -0.5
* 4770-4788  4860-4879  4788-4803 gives -0.4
